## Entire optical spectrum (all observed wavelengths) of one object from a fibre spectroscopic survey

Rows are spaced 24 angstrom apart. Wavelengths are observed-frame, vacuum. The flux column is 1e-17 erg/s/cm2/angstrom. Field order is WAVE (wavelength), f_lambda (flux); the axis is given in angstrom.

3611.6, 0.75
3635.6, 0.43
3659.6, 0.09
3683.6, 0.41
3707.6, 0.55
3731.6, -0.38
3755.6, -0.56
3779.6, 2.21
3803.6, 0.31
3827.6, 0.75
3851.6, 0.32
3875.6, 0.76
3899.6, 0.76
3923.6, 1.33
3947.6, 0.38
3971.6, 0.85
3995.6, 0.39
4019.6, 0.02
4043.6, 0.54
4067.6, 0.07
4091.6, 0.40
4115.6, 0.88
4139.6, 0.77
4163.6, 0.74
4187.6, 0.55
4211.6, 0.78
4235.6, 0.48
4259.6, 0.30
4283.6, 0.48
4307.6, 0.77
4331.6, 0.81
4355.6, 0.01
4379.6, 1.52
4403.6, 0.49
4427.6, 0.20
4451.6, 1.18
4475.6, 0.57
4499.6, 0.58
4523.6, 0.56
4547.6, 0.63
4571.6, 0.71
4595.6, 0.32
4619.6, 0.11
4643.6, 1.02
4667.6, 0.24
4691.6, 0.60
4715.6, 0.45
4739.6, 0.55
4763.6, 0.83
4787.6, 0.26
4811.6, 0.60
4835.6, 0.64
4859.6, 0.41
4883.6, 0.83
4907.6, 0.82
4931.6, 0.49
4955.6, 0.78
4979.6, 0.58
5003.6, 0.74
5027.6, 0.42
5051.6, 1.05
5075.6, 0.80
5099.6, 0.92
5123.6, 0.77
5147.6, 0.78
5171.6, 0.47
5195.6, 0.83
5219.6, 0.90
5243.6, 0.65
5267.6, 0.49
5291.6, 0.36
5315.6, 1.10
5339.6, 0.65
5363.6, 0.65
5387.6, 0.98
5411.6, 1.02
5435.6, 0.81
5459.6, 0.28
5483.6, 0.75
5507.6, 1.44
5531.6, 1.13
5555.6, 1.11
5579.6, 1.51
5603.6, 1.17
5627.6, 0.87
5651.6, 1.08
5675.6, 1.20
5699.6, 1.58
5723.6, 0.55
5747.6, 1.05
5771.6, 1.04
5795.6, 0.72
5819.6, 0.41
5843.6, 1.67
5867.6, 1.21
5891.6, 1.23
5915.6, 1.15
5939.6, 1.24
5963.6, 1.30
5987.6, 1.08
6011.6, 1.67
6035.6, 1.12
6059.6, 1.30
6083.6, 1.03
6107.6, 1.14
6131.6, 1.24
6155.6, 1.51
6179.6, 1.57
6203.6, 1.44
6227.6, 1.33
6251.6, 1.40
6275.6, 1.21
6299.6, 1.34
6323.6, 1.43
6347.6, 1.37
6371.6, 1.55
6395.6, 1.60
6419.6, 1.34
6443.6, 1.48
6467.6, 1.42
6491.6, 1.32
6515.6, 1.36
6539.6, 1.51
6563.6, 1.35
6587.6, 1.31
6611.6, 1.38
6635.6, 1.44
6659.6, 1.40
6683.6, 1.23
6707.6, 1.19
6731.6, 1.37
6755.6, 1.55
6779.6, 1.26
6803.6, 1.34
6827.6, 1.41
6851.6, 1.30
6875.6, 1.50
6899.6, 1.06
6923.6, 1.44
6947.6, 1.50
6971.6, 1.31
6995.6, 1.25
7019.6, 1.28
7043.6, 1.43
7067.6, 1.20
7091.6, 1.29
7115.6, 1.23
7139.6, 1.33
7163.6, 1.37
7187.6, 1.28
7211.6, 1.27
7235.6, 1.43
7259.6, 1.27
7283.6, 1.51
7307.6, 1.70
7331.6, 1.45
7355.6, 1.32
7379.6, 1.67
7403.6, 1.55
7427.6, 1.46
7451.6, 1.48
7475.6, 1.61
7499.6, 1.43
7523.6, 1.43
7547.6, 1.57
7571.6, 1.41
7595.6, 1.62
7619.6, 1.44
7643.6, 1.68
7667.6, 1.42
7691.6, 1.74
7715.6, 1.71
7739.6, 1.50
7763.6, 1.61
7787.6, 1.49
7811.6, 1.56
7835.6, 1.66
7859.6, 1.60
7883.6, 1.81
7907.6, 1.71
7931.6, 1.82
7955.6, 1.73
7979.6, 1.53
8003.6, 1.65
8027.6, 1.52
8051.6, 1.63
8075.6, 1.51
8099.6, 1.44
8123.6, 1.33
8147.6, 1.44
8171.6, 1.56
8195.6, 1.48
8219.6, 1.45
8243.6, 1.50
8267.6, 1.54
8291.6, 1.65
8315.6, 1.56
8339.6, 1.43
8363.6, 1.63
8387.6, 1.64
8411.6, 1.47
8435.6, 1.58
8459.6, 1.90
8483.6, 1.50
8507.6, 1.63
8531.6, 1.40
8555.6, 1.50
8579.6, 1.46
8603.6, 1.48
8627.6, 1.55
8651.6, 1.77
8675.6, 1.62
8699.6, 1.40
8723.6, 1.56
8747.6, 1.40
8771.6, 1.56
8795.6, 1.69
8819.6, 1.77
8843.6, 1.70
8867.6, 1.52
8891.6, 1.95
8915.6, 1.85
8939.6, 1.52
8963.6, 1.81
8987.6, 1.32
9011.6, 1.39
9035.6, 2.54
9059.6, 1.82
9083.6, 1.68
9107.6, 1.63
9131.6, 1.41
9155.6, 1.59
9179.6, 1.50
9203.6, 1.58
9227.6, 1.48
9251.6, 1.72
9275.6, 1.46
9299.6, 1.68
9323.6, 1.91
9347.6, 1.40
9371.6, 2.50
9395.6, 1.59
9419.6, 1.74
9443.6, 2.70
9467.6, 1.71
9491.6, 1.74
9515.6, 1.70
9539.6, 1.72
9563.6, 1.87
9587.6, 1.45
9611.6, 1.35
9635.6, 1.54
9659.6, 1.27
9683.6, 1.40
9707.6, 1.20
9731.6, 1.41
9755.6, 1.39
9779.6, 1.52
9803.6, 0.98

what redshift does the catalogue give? 0.38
